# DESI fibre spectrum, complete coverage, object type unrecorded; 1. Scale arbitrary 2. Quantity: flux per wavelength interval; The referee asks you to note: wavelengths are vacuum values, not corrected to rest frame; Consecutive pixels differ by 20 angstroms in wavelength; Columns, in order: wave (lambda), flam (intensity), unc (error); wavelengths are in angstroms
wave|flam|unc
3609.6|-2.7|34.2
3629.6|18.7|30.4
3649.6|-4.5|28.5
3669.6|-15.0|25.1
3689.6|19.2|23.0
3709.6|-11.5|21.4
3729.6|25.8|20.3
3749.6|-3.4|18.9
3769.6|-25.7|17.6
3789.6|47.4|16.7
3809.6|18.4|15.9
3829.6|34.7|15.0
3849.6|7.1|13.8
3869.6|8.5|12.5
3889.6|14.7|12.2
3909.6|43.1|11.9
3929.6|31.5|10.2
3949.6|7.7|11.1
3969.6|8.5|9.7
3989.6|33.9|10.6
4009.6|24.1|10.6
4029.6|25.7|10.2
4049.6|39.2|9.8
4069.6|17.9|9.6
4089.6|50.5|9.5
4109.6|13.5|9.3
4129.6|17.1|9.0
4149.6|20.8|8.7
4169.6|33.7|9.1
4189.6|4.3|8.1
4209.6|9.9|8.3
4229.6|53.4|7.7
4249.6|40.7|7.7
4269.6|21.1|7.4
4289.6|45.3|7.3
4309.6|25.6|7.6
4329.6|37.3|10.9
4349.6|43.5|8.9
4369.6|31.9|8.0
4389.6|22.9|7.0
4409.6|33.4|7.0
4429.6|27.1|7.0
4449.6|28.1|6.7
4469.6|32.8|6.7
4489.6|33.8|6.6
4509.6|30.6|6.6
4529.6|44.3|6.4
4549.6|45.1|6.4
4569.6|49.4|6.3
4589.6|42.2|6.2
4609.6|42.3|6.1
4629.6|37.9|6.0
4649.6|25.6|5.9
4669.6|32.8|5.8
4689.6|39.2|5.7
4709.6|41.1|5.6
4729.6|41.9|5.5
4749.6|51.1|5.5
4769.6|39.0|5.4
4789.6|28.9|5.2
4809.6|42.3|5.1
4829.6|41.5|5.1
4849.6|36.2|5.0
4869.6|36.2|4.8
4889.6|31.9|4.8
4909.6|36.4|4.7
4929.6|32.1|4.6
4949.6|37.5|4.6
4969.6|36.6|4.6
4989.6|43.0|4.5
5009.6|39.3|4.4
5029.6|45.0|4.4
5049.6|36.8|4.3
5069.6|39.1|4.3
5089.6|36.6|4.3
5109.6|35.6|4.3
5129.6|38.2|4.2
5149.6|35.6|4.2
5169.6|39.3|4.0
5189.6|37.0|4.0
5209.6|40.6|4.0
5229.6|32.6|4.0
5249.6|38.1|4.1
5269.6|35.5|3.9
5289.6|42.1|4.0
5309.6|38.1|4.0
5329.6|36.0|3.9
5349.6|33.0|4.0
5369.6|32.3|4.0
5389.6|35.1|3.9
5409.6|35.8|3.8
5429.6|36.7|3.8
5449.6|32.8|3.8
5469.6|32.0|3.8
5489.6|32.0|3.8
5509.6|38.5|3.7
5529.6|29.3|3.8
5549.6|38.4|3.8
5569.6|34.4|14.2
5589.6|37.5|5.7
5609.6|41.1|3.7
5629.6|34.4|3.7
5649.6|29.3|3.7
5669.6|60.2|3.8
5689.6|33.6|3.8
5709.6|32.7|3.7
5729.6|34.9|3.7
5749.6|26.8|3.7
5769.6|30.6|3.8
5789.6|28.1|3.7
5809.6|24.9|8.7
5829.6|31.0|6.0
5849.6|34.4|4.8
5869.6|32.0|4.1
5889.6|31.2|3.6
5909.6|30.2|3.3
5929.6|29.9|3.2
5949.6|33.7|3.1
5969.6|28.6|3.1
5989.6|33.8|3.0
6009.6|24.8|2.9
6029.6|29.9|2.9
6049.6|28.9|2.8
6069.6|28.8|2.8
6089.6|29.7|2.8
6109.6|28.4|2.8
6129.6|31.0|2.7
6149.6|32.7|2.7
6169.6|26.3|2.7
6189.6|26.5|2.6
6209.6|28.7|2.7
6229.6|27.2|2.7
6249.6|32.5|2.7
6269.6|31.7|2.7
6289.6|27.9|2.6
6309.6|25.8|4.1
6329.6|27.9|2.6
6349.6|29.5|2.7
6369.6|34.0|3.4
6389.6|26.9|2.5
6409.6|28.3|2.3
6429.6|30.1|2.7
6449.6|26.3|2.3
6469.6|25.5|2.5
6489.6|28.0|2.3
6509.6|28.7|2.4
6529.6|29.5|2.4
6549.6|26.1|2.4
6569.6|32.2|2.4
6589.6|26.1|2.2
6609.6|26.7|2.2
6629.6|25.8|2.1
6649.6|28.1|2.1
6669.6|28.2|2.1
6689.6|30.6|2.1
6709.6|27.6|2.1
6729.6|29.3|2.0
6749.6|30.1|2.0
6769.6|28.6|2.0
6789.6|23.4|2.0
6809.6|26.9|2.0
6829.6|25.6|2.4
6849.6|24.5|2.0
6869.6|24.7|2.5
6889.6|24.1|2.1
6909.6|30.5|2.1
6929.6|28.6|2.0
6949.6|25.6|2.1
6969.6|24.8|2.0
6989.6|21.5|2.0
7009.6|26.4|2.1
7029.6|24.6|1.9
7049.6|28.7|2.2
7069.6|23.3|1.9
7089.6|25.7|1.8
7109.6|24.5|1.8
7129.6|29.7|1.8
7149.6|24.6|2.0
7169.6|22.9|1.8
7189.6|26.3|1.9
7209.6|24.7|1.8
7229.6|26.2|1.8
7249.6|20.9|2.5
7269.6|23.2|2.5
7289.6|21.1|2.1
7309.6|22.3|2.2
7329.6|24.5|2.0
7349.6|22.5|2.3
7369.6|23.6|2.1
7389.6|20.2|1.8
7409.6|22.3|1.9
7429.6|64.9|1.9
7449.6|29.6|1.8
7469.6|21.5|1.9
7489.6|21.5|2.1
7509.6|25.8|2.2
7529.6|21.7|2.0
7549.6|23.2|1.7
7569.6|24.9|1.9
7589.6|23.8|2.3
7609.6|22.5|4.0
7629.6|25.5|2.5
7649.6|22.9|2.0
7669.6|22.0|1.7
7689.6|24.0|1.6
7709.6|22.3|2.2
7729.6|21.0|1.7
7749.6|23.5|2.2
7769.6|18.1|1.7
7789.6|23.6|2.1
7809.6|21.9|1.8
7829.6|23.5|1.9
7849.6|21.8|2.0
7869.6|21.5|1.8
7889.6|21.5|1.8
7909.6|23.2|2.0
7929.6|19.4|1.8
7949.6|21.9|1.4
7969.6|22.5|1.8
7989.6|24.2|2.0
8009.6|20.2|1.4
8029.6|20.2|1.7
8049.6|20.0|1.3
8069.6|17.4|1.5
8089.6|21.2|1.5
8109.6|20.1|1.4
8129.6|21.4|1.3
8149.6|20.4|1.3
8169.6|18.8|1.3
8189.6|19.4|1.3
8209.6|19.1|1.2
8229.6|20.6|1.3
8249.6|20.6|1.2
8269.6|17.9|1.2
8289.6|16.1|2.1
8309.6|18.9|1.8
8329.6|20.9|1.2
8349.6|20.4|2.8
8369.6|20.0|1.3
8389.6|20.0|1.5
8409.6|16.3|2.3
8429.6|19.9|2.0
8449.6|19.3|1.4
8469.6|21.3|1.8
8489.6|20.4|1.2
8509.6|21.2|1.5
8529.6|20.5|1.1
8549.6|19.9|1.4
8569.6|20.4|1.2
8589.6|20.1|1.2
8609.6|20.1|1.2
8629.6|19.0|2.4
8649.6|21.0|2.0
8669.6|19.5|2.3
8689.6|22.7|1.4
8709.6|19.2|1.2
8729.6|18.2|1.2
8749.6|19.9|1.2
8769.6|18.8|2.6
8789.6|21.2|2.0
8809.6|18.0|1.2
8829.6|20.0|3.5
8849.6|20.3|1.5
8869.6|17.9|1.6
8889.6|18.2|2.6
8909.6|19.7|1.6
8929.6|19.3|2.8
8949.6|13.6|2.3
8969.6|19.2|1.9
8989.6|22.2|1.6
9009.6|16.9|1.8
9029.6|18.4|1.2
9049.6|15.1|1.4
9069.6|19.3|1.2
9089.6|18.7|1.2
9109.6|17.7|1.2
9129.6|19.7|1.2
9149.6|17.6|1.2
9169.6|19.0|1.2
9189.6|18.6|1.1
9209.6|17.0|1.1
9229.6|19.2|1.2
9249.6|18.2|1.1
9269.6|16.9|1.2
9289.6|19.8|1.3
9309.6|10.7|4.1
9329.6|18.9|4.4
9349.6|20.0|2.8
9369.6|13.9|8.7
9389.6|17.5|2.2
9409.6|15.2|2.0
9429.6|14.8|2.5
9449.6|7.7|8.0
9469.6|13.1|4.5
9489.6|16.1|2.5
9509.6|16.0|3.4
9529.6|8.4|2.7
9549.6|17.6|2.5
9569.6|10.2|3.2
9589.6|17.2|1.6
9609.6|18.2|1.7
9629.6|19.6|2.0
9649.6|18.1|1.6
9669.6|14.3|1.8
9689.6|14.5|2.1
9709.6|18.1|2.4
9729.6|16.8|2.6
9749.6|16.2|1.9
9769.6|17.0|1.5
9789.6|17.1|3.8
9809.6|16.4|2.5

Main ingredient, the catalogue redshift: 0.13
